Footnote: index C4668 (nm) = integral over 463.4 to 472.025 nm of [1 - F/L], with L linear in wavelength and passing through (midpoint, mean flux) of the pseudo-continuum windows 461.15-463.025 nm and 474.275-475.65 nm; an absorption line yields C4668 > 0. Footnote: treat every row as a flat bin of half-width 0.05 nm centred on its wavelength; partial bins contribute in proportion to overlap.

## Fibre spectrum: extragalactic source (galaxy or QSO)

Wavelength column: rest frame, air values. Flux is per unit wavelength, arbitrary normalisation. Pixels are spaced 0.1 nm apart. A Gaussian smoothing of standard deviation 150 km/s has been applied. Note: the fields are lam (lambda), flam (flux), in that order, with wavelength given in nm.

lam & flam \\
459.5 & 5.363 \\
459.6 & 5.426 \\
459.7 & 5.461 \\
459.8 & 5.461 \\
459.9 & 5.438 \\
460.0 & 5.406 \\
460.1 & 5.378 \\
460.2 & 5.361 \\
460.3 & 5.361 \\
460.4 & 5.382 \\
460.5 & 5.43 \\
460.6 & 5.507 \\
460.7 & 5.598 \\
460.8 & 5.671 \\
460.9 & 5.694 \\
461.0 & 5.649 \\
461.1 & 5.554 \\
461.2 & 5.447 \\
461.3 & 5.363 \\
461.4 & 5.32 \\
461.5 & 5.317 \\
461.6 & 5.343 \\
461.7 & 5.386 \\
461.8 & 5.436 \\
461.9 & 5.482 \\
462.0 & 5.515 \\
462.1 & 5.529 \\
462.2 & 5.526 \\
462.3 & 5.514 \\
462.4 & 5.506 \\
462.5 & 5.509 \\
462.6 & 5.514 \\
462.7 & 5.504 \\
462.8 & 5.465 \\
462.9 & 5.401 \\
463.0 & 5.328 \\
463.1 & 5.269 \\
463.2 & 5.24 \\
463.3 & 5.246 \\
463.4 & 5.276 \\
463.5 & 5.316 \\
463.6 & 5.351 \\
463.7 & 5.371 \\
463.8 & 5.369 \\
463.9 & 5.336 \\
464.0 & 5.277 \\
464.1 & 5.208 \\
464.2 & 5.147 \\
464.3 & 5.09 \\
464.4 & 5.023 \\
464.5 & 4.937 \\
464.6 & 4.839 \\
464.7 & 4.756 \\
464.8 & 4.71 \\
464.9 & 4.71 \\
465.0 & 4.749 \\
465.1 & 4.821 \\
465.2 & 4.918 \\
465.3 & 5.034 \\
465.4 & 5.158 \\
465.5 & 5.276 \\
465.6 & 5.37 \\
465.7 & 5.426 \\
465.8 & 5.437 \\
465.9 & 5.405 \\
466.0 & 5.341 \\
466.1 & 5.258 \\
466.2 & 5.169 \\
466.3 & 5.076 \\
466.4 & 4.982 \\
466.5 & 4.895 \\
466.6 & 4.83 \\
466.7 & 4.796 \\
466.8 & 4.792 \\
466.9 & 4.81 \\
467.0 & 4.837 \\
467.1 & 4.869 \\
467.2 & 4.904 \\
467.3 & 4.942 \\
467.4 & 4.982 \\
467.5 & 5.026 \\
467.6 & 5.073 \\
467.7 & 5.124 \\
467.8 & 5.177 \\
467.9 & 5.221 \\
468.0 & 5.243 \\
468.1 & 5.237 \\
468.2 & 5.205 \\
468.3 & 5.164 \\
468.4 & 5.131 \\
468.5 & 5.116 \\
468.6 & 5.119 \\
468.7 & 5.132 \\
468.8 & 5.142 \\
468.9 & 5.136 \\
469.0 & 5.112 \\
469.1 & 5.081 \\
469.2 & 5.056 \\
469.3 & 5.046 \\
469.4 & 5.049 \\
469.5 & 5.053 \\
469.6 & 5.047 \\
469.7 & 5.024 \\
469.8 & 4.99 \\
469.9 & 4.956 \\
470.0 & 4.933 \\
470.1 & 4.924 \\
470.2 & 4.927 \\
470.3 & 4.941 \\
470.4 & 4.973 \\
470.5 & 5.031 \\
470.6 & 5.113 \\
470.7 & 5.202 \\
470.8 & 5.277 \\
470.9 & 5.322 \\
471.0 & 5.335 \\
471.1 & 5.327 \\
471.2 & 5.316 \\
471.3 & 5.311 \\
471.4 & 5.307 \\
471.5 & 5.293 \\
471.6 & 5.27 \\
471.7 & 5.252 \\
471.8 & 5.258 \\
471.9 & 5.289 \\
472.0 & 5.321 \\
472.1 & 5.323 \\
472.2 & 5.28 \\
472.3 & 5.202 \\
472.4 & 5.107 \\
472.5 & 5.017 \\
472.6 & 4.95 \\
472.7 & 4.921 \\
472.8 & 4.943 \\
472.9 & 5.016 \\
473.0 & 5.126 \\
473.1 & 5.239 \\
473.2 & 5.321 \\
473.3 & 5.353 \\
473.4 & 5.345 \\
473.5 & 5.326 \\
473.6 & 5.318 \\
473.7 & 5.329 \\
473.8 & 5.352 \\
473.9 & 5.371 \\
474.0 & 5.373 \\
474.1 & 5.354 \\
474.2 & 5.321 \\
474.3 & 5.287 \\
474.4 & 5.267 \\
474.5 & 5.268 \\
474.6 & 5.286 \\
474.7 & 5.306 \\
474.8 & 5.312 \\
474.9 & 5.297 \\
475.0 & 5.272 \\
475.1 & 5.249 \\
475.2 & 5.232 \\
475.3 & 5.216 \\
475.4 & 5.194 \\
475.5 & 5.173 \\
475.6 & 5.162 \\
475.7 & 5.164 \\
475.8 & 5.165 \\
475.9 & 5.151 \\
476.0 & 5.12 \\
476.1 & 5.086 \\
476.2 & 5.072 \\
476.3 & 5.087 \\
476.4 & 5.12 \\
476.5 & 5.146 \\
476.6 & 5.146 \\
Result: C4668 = 0.41 nm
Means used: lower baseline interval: 5.44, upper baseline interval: 5.25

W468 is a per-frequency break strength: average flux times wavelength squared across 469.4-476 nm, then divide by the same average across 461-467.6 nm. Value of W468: 1.04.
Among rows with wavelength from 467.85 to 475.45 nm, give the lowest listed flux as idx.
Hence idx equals 4.921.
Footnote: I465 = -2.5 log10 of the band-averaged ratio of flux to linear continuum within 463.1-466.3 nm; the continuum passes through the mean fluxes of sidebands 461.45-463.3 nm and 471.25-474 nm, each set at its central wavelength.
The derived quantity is 0.048 mag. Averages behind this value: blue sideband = 5.43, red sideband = 5.23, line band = 5.15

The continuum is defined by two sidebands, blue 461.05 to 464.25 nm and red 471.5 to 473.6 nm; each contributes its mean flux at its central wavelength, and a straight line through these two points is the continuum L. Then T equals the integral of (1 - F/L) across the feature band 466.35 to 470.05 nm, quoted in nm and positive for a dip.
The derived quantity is 0.173 nm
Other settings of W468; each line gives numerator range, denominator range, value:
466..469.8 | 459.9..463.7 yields 0.95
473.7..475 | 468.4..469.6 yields 1.07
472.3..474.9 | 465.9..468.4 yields 1.07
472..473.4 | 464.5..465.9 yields 1.06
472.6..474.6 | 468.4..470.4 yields 1.06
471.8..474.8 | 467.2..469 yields 1.05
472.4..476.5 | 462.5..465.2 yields 1.06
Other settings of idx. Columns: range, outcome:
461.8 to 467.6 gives 4.71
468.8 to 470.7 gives 4.924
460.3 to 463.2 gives 5.24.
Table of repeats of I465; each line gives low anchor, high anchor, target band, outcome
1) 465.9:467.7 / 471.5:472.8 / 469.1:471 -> 0.01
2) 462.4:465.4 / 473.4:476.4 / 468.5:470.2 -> 0.03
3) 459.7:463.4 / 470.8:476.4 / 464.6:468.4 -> 0.07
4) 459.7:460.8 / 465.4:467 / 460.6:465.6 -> 0.00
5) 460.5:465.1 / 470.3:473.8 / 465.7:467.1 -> 0.05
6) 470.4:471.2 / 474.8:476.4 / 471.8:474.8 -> -0.01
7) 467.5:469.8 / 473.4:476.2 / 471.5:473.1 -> 0.01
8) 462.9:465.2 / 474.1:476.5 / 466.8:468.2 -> 0.02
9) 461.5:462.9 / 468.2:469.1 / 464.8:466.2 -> 0.03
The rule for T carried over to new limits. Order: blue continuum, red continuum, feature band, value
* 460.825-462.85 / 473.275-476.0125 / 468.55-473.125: 0.175 nm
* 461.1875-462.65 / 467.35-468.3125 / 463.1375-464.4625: 0.026 nm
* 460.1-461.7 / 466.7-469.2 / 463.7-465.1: 0.065 nm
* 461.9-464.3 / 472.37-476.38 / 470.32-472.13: 0.004 nm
